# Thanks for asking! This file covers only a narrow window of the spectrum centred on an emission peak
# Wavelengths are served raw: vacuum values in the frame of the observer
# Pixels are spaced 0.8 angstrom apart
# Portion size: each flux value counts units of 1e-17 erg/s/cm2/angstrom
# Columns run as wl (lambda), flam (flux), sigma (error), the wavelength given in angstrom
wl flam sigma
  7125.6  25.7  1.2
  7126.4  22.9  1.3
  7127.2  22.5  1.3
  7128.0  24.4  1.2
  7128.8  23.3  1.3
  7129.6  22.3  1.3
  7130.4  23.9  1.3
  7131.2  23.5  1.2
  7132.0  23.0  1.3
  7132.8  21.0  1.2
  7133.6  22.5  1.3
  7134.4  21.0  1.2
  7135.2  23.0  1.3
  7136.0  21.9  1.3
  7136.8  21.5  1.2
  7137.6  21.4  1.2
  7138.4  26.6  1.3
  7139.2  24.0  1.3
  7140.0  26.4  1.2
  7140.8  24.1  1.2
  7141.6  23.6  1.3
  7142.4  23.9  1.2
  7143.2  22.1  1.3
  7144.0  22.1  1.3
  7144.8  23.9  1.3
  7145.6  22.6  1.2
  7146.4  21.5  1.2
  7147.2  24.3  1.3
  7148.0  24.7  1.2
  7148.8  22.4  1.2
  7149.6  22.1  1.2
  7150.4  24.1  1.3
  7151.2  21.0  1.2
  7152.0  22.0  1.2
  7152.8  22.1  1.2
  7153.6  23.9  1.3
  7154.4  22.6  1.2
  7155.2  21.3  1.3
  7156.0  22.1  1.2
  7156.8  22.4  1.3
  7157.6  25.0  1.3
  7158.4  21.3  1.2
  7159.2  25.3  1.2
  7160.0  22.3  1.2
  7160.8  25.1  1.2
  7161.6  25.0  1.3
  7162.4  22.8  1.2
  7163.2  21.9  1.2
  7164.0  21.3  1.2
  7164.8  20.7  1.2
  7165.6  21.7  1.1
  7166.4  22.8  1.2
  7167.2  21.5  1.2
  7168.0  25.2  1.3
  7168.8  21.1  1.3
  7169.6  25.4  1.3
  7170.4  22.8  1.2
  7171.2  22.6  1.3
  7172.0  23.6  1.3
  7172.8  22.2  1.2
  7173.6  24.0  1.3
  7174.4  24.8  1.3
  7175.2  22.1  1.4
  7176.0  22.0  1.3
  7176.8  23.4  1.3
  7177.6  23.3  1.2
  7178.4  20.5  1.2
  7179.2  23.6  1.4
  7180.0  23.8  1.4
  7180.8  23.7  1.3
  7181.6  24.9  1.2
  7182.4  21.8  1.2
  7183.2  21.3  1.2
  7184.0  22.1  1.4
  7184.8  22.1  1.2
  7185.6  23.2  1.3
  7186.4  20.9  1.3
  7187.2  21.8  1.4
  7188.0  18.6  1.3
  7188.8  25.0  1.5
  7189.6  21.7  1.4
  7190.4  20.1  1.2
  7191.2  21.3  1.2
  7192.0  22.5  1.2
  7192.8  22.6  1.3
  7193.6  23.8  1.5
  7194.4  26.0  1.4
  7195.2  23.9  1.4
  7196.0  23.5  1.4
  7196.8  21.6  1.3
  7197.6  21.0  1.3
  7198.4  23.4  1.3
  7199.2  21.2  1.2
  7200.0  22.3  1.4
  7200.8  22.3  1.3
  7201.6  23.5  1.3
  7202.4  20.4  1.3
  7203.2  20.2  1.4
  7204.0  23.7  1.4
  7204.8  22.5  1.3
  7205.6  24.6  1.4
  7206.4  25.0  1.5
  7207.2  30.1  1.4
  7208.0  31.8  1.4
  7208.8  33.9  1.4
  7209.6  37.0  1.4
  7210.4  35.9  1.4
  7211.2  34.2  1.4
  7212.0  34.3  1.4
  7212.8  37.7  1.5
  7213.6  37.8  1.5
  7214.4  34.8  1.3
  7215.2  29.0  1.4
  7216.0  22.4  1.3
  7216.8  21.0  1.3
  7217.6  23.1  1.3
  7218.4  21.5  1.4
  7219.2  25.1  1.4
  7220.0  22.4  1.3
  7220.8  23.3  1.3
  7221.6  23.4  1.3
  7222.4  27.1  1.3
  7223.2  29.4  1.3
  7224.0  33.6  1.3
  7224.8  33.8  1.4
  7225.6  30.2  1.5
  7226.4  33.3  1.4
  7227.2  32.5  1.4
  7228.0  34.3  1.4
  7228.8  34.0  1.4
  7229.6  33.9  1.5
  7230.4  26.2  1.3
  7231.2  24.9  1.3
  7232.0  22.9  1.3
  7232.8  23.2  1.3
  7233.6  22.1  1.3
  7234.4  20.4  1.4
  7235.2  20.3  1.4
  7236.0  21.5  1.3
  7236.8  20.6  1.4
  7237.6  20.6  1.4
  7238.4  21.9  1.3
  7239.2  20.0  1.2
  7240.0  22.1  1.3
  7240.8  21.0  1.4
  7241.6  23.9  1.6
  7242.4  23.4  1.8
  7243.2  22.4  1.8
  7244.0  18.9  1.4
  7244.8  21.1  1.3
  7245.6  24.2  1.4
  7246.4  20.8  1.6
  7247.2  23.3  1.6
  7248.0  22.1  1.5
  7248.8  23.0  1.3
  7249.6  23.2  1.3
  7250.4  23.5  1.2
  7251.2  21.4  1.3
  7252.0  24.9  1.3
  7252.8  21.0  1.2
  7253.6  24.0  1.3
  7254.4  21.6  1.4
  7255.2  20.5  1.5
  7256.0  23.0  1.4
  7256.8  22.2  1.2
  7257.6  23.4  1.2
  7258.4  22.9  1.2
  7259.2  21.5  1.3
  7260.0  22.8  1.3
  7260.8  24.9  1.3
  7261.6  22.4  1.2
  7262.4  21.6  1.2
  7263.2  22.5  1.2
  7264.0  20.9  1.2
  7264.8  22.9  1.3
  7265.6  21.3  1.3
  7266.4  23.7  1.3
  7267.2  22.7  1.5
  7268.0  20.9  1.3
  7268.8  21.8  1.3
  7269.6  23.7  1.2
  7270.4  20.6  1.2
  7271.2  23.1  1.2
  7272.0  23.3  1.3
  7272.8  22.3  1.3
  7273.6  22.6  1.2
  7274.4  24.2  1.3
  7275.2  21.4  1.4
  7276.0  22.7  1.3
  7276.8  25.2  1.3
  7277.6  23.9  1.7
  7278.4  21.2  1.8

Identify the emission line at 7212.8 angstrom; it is [S II]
